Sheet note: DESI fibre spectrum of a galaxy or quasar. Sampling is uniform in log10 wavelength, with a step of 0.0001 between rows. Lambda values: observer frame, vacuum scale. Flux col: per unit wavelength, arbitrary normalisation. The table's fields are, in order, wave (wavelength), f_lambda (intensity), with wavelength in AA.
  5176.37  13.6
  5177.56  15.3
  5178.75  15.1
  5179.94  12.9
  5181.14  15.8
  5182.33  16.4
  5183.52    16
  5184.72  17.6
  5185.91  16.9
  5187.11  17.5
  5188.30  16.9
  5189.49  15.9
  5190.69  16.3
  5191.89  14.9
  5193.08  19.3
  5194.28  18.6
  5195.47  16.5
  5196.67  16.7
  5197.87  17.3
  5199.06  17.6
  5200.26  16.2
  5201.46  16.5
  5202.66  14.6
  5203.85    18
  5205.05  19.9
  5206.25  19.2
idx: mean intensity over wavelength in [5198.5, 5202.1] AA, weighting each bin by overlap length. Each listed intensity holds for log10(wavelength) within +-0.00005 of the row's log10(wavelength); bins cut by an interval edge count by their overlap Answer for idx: 16.7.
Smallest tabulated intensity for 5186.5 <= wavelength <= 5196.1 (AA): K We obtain 14.9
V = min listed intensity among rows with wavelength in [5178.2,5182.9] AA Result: 12.9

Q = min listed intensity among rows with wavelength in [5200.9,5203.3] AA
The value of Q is 14.6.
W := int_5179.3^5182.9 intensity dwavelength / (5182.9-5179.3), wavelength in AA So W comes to 15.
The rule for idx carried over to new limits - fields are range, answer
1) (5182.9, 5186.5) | 16.8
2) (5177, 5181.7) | 14.8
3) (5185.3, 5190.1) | 16.8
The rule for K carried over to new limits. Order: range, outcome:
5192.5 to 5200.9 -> 16.2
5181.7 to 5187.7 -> 16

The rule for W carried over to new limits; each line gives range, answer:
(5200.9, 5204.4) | 16.4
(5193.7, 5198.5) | 17.3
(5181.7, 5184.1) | 16.2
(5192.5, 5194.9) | 18.9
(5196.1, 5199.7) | 17.2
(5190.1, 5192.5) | 15.6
